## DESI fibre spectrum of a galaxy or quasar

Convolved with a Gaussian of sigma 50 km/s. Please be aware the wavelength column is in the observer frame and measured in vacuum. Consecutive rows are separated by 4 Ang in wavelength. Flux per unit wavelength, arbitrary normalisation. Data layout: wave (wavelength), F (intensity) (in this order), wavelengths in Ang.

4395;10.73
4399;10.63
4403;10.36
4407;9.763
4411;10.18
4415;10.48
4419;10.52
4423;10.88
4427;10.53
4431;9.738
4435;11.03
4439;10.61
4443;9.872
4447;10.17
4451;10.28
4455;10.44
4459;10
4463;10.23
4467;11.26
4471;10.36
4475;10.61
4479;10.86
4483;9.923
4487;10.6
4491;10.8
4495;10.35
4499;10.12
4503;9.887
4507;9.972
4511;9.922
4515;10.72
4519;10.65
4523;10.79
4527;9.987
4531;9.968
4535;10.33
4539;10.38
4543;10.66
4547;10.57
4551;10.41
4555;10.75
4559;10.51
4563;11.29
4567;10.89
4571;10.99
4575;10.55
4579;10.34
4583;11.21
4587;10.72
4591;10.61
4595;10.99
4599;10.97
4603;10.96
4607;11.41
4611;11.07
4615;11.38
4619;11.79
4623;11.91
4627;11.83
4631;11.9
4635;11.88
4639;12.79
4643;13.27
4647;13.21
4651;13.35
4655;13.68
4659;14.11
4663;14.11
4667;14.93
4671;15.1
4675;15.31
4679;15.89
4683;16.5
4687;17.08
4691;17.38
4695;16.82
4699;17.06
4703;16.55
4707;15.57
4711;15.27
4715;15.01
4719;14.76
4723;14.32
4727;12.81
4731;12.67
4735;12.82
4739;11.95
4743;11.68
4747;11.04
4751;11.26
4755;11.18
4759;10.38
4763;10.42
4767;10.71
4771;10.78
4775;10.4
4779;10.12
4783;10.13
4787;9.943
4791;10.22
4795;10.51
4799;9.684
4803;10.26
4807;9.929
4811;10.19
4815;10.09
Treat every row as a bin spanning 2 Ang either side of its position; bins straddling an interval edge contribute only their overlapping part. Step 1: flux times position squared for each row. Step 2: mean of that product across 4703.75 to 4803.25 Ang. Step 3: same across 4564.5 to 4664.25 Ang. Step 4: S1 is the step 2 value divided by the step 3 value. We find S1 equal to 1.06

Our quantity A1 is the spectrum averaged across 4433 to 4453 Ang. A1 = 10.4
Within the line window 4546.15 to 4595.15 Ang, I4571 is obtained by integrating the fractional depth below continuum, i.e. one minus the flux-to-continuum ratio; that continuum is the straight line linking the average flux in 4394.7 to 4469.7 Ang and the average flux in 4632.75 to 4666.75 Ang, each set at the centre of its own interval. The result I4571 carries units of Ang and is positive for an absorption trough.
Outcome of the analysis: 6.1 Ang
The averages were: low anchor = 10.4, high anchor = 13.4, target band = 10.8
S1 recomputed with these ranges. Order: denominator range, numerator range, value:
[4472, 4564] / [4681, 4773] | 1.43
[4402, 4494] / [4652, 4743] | 1.59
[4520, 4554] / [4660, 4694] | 1.61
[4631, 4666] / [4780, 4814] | 0.81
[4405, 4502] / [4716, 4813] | 1.23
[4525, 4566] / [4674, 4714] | 1.66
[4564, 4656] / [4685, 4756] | 1.28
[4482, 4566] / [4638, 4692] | 1.51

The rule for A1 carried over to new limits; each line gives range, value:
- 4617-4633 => 11.9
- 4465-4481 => 10.8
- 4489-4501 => 10.4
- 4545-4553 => 10.5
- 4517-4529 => 10.5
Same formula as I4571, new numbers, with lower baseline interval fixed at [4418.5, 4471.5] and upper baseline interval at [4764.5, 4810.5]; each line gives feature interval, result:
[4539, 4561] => -0.41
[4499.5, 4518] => 0.42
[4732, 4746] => -2.51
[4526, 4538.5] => 0.29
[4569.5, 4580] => -0.29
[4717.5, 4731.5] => -4.67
